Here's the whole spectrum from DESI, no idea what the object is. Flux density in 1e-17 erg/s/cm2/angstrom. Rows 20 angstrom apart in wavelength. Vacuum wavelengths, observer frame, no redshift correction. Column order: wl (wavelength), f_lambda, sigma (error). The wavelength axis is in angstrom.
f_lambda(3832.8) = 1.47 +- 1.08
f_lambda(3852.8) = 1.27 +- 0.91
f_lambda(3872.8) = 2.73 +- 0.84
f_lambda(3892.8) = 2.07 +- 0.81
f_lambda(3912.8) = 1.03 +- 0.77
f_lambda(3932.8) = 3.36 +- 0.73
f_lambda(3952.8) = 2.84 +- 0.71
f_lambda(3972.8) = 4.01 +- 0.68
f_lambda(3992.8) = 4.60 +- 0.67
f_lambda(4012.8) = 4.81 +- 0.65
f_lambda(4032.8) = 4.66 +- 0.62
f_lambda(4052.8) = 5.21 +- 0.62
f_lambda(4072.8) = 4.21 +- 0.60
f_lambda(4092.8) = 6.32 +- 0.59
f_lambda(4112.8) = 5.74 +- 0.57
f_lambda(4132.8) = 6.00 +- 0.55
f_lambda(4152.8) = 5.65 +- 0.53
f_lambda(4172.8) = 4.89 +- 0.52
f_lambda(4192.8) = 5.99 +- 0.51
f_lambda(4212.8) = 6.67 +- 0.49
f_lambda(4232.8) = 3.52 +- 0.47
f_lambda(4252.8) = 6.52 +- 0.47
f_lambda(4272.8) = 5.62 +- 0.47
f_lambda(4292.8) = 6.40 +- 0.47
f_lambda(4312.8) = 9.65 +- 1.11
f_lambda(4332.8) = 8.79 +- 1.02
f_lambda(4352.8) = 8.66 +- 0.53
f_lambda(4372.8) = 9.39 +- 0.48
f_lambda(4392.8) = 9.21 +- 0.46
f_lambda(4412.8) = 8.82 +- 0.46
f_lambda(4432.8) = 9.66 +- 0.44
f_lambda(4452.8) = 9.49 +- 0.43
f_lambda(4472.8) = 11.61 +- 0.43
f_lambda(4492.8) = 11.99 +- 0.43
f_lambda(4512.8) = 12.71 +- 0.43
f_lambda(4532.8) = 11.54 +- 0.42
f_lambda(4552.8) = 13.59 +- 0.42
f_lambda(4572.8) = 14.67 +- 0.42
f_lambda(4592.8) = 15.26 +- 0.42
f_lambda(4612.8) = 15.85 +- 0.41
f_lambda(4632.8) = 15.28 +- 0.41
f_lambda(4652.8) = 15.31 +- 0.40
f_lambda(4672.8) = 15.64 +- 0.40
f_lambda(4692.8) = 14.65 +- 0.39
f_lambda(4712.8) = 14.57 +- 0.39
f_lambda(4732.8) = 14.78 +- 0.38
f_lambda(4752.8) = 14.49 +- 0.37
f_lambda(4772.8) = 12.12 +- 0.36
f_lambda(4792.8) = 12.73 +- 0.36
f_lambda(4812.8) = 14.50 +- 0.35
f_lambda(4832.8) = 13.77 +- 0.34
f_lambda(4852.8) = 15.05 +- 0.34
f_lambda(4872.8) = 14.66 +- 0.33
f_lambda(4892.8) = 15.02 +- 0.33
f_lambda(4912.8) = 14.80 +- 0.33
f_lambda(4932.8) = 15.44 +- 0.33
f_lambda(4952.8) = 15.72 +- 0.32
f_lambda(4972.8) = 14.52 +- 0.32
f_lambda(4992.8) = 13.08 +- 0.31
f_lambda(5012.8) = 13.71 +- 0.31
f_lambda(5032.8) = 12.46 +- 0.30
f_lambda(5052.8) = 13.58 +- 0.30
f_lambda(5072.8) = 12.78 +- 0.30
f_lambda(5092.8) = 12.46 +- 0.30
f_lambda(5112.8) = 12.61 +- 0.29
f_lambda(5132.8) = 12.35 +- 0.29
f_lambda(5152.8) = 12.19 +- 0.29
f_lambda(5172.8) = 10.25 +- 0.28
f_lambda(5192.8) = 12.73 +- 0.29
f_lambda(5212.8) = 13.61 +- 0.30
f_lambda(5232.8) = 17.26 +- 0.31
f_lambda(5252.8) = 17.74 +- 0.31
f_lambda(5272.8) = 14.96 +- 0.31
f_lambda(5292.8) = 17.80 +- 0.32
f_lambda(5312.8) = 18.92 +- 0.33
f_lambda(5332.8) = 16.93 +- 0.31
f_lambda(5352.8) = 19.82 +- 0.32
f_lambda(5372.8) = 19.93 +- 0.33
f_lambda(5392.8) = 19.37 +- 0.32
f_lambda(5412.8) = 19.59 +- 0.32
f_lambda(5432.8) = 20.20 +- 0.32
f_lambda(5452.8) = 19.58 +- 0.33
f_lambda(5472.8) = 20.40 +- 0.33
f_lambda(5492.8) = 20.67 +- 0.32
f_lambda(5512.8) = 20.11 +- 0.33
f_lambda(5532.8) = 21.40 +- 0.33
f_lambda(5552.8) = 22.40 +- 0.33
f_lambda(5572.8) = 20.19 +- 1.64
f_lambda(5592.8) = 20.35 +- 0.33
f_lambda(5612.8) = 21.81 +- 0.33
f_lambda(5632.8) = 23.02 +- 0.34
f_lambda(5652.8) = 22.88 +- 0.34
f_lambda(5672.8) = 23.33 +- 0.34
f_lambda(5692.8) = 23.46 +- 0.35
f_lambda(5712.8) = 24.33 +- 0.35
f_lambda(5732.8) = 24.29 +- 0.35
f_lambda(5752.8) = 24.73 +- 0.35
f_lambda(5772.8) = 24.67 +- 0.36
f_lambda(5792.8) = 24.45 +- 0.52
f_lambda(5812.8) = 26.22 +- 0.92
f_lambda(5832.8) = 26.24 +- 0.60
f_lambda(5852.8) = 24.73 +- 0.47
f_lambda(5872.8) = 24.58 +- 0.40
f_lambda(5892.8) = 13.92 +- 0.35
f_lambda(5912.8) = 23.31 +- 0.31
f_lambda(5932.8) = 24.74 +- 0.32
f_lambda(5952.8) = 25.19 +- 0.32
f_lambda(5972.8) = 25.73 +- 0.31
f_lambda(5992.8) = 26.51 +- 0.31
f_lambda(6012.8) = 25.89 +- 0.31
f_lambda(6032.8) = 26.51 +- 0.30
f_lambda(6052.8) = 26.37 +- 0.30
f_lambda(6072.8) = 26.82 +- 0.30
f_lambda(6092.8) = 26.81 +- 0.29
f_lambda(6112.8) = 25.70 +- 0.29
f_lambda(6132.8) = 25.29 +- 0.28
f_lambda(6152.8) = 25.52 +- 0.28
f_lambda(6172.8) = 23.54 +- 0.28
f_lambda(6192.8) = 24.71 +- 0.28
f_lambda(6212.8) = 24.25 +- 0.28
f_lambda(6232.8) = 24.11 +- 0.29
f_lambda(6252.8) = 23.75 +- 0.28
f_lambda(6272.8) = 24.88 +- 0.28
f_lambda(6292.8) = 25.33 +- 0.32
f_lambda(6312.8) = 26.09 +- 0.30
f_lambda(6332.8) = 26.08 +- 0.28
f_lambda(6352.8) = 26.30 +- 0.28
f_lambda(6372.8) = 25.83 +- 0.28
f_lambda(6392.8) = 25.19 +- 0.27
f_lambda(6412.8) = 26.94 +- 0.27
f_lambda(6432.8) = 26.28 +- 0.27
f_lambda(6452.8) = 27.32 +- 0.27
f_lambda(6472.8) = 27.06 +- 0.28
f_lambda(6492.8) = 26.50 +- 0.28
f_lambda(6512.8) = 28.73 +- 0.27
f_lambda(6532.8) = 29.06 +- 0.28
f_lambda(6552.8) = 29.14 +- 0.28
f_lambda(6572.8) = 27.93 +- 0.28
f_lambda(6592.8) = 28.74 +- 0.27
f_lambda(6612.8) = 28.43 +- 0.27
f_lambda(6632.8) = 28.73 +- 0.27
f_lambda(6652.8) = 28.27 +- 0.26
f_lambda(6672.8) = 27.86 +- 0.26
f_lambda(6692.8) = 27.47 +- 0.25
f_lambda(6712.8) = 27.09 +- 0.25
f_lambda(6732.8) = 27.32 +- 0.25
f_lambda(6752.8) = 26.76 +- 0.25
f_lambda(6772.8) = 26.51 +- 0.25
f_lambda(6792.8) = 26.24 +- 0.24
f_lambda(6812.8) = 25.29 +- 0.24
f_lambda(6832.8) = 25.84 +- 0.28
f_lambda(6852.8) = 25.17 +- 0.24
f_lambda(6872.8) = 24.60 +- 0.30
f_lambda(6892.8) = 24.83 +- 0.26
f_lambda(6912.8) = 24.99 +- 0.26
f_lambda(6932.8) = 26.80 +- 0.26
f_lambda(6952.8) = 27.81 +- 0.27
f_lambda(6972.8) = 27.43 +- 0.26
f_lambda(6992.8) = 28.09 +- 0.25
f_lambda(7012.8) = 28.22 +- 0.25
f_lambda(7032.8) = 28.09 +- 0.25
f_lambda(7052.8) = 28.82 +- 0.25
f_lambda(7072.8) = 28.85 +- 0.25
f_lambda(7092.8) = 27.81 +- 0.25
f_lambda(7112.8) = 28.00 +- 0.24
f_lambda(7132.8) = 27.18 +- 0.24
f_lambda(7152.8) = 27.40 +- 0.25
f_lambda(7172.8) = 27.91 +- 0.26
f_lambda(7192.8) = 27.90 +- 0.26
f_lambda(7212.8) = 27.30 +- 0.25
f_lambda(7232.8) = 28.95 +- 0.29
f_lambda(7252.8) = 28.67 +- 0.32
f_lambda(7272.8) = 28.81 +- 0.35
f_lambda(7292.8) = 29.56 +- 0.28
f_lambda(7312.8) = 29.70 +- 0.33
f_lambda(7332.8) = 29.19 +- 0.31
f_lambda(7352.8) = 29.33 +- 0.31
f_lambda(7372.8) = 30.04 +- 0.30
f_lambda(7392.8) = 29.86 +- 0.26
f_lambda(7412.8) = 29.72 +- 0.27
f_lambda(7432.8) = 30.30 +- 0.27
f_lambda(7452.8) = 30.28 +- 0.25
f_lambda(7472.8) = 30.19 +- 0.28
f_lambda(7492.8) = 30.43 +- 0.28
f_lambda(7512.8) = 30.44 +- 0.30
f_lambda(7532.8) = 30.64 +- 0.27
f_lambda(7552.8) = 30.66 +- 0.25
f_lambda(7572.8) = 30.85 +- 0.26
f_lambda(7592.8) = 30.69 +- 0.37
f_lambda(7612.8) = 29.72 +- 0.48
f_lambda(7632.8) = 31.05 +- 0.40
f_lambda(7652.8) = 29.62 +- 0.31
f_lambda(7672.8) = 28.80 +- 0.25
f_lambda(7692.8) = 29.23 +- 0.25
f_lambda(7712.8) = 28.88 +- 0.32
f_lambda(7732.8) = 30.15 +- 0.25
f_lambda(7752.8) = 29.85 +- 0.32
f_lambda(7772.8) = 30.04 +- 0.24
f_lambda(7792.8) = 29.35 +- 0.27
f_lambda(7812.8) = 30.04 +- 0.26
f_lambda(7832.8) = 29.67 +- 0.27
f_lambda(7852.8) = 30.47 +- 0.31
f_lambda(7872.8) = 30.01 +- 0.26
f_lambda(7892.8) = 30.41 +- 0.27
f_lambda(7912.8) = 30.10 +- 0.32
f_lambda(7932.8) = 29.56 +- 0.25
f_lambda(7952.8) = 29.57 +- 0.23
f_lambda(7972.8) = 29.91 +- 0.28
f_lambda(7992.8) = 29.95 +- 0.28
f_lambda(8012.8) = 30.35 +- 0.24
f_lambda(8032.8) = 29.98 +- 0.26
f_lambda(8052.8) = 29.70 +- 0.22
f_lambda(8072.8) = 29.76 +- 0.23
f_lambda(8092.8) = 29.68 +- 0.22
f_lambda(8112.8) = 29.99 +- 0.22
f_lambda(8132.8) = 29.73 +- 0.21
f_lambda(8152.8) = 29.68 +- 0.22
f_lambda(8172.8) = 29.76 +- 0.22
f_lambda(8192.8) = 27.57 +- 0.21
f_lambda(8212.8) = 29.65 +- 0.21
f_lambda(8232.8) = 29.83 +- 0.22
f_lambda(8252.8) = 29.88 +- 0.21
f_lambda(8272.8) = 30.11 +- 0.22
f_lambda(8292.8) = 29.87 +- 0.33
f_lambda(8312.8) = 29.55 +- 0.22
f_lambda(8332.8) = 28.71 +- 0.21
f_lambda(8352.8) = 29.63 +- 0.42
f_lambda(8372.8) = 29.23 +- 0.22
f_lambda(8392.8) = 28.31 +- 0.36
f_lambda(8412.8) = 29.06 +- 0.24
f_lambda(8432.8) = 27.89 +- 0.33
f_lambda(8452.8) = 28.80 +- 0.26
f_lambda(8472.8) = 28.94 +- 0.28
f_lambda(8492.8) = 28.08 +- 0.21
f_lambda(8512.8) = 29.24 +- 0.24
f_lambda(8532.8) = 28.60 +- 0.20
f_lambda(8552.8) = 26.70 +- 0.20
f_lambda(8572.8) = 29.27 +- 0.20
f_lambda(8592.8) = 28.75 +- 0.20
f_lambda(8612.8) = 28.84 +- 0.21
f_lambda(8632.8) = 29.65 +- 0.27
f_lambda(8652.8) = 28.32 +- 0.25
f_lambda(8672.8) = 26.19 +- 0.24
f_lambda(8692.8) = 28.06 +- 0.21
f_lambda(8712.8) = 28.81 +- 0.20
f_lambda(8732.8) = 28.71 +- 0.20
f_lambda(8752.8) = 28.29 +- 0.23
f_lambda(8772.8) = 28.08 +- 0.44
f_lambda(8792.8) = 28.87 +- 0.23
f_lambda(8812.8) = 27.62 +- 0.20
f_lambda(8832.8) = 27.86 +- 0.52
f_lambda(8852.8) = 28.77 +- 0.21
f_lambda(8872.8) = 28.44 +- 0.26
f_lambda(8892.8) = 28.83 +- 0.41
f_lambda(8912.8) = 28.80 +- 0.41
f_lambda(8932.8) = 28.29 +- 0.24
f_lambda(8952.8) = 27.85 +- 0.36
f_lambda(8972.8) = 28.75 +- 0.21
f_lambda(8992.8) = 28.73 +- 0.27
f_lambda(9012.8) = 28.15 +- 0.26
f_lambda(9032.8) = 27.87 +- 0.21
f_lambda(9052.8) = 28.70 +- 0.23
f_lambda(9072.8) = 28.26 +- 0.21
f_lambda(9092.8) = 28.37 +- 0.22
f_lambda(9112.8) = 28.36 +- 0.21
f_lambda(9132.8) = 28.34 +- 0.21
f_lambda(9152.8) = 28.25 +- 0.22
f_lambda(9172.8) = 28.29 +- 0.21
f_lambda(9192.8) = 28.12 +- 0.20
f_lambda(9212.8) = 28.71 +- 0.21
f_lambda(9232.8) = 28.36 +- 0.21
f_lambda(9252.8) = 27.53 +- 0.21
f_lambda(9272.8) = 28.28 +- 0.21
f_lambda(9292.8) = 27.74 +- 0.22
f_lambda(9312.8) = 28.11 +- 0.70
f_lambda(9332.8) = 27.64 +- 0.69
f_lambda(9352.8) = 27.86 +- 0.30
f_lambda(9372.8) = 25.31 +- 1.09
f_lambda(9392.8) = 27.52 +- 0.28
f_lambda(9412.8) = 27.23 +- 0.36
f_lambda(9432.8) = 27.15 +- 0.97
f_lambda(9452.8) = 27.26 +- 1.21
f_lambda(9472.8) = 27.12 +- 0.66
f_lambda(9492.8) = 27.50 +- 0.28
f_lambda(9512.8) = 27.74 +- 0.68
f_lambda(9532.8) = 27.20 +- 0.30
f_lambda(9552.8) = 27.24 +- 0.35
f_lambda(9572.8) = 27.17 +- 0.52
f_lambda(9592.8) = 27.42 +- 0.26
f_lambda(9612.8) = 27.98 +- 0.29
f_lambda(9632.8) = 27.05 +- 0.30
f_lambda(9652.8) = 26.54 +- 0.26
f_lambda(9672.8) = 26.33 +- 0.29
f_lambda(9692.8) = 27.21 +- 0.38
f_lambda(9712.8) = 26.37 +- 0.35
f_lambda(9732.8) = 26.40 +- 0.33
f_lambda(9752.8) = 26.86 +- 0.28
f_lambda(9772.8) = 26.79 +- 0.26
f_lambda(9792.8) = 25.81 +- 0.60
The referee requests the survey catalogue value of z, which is 0.000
